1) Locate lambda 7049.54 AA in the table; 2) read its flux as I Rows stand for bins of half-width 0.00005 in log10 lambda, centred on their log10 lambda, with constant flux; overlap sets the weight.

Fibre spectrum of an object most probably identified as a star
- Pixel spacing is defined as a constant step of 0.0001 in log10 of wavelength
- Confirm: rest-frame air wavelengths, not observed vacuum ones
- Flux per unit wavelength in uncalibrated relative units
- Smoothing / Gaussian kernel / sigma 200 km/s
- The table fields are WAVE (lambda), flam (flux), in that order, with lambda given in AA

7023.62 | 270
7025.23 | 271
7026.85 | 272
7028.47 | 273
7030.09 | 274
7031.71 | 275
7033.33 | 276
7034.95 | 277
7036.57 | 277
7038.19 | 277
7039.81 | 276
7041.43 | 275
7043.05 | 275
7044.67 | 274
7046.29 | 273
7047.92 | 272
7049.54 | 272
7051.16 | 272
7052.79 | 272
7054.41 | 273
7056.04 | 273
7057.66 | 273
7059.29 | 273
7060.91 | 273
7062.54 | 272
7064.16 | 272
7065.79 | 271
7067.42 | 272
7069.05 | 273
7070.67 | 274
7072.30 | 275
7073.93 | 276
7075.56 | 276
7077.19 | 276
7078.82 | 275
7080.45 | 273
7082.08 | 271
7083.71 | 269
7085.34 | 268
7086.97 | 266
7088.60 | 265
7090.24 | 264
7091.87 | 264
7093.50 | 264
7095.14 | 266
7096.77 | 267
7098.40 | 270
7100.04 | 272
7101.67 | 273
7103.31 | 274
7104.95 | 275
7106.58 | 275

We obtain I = 272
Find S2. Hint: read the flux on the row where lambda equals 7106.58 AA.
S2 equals 275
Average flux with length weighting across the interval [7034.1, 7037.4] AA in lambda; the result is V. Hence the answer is 277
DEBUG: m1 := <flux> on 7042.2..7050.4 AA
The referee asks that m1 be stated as 273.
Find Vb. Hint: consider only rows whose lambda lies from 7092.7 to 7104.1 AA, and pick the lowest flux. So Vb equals 264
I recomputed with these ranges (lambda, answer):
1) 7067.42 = 272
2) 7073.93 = 276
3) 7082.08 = 271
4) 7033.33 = 276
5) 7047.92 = 272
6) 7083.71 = 269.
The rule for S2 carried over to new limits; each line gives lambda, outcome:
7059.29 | 273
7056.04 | 273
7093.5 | 264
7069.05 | 273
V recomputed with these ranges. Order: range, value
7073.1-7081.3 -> 275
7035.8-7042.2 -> 276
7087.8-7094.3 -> 264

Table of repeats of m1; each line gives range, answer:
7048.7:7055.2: 272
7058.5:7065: 273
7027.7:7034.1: 274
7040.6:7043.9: 275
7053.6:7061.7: 273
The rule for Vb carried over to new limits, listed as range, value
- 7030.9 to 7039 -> 275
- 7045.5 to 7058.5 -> 272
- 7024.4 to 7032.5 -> 271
